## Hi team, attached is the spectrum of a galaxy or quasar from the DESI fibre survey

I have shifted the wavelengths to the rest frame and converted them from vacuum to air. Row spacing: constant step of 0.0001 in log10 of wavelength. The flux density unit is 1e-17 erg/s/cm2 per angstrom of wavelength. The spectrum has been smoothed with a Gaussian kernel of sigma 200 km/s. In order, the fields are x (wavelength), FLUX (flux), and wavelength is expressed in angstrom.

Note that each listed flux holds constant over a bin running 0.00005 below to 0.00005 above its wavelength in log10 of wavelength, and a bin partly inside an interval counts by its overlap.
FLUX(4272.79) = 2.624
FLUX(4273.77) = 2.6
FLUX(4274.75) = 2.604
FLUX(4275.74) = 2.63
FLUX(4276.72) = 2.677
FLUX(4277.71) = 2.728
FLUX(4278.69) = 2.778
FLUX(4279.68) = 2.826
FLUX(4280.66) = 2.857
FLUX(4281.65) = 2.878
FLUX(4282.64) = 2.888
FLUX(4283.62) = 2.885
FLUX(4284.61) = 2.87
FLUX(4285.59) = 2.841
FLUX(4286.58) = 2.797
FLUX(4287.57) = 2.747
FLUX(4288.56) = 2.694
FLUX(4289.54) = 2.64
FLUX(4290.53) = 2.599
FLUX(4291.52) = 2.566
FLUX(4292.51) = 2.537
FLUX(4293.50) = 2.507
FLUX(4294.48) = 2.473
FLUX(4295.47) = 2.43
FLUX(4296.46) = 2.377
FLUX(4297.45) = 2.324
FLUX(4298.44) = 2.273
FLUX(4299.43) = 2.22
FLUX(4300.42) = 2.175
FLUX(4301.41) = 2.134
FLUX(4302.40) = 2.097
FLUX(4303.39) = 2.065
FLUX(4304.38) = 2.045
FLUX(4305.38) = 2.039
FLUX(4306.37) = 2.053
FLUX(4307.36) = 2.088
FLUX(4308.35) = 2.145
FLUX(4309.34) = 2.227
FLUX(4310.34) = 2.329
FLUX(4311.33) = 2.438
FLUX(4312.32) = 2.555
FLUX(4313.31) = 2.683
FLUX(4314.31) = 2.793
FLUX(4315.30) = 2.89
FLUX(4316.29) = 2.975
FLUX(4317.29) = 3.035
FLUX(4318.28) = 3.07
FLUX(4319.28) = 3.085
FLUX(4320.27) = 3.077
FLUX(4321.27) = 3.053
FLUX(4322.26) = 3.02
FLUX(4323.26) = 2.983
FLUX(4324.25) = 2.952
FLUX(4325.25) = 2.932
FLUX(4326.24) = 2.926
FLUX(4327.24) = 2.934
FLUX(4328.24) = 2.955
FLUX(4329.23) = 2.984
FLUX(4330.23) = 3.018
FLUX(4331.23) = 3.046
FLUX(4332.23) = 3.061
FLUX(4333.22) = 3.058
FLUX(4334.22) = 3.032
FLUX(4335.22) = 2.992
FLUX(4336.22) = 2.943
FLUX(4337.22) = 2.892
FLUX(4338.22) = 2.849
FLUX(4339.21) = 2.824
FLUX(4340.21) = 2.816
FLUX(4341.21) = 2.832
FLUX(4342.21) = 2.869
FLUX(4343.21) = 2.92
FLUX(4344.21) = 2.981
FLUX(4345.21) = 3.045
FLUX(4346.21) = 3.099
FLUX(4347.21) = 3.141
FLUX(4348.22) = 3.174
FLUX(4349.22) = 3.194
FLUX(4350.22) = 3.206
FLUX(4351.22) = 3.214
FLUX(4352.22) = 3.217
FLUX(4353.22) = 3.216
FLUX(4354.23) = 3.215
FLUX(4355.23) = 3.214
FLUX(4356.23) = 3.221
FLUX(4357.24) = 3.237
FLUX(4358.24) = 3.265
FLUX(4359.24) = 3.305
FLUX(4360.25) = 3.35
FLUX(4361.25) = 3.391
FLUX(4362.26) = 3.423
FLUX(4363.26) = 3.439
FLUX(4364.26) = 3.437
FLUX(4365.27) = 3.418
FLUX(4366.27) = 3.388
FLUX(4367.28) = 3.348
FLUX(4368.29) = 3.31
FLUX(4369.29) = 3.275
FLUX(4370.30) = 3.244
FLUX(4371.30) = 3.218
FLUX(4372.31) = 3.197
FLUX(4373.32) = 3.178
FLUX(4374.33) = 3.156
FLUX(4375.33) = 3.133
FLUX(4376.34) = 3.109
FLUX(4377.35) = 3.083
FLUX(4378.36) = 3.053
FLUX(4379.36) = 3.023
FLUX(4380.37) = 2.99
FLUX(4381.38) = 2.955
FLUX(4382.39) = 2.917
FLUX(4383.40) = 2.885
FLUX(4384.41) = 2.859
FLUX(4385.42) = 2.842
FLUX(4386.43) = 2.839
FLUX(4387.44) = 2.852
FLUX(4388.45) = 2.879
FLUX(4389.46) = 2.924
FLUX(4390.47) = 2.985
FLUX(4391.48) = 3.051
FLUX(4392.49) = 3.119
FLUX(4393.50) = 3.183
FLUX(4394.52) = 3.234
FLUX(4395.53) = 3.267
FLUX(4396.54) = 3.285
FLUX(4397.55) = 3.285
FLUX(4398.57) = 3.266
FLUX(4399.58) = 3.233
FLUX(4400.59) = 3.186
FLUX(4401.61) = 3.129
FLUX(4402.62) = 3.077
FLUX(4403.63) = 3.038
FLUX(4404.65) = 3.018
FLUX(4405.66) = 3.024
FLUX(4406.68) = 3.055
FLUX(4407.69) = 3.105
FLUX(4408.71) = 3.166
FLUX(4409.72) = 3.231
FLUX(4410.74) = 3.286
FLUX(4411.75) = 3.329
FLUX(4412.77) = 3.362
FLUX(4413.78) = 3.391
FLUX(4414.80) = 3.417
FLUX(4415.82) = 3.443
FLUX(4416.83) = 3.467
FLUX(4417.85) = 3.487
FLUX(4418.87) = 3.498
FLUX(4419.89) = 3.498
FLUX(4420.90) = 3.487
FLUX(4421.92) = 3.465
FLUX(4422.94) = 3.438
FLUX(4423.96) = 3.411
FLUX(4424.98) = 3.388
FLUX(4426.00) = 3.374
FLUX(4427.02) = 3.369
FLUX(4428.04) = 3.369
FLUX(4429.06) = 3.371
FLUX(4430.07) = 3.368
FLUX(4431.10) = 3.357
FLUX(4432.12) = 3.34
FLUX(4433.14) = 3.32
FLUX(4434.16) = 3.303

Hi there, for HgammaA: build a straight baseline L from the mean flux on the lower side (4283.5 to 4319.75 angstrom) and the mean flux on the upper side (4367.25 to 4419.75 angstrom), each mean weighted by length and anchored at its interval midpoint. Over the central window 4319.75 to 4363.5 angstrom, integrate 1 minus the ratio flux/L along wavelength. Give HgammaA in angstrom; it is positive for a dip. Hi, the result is -4.6 angstrom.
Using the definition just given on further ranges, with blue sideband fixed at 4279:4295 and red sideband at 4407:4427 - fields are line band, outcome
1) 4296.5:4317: 3.6 angstrom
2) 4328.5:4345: 0.2 angstrom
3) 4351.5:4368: -1.2 angstrom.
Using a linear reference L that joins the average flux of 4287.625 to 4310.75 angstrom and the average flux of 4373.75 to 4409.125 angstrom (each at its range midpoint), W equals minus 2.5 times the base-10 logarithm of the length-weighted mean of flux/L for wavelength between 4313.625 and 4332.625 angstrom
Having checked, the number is -0.19 mag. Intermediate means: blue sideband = 2.31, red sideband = 3.06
